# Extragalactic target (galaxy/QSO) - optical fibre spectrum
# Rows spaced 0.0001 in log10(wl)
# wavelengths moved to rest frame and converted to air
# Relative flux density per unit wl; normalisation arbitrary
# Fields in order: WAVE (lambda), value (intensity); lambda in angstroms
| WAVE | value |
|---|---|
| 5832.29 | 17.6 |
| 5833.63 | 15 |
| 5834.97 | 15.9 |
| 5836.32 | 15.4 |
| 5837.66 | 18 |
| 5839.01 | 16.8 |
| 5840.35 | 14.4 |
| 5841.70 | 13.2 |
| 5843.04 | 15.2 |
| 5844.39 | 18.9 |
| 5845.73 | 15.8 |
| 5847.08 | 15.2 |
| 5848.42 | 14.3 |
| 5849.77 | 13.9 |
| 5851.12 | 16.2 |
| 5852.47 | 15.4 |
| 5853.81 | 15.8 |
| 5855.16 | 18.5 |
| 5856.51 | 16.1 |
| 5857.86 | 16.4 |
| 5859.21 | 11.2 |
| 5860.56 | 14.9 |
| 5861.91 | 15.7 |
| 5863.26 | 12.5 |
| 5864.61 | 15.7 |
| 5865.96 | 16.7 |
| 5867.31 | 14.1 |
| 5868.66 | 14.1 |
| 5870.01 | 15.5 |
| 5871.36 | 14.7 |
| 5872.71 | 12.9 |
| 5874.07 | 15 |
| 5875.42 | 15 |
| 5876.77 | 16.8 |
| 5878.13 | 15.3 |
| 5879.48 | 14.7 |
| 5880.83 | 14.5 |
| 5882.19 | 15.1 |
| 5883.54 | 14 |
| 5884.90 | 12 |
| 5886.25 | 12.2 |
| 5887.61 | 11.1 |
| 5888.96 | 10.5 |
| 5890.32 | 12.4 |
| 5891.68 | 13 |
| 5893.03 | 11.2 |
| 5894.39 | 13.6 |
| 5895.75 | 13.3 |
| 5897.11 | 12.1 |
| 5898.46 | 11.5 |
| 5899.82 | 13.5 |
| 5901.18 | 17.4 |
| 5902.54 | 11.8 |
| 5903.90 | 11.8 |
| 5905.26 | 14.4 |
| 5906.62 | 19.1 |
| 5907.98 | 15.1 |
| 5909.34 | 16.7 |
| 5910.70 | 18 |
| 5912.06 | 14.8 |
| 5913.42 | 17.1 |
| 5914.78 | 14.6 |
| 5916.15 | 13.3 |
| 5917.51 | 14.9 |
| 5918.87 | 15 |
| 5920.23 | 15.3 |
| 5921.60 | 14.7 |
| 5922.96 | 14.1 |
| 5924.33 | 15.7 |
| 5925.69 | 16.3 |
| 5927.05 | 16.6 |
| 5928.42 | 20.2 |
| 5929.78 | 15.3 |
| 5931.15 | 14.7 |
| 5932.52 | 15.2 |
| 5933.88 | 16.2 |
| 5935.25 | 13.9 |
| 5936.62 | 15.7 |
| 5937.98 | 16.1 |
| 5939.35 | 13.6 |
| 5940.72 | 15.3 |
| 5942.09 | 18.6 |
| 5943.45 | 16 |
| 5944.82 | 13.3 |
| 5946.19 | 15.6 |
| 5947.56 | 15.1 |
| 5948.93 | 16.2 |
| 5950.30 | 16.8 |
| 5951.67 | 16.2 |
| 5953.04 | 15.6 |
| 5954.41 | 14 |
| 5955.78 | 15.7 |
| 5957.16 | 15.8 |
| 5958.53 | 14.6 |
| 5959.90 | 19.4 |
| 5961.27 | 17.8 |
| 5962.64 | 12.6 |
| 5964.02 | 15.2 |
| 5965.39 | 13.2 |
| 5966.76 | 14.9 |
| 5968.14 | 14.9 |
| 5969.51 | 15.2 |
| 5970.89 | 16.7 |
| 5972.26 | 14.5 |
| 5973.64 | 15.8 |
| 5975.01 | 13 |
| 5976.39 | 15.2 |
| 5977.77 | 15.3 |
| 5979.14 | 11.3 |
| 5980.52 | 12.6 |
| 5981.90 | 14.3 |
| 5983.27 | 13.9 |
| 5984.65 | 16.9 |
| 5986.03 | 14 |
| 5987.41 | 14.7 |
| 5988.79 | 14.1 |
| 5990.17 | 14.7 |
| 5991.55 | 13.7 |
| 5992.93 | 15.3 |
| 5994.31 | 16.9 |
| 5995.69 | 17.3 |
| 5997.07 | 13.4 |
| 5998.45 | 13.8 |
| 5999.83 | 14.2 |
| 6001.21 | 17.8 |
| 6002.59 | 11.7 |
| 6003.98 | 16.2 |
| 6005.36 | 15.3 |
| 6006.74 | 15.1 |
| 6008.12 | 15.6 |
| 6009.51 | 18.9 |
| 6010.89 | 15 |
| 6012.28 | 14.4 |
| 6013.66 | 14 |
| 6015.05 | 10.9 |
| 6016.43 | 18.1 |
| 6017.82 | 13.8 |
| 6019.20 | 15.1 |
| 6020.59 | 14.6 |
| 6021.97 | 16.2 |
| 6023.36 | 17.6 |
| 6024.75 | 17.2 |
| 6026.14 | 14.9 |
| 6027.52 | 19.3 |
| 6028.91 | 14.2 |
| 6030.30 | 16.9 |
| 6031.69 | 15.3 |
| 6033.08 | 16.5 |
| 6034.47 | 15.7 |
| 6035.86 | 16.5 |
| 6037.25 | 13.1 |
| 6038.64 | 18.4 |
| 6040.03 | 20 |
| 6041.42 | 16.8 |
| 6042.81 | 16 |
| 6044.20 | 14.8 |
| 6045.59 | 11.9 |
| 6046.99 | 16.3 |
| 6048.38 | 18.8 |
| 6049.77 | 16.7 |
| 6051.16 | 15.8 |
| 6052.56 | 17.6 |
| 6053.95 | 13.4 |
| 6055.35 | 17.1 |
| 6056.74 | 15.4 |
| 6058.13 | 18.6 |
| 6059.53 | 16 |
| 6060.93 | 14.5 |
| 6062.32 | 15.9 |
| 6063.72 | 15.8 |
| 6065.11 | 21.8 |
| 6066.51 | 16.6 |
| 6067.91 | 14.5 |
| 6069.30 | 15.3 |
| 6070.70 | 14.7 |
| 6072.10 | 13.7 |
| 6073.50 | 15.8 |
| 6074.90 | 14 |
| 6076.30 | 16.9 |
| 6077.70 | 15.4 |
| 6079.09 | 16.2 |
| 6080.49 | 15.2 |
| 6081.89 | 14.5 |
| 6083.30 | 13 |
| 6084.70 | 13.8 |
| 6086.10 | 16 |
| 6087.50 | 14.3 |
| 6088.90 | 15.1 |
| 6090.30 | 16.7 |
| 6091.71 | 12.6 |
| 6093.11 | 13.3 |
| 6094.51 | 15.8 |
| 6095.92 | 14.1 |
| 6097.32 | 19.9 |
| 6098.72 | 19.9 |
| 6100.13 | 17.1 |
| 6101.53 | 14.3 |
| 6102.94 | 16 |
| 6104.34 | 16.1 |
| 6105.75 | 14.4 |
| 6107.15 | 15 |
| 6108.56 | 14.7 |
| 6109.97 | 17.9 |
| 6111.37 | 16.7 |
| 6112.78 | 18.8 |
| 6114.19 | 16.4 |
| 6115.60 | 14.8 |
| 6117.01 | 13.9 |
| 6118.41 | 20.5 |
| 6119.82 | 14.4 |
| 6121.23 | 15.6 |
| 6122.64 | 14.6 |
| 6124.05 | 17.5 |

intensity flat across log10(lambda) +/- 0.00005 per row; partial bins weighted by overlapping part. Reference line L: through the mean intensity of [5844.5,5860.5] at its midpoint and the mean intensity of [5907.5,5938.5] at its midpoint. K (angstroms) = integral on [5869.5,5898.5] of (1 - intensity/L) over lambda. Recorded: 3.8 angstroms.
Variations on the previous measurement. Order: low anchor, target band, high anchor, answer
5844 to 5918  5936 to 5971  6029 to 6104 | -1.1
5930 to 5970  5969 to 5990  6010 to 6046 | 1.4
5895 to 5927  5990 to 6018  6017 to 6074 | 1.1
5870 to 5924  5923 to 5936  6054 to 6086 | -1.3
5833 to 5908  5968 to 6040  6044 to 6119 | 0.5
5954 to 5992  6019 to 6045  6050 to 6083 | -1.4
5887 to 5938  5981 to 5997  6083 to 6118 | 0.1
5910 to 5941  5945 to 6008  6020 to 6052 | 3.3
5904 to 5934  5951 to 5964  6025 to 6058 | 0.1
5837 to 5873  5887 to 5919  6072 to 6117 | 2.8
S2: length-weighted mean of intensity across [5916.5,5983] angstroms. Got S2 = 15.3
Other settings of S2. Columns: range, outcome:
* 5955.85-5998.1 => 14.9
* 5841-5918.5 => 14.5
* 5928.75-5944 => 15.6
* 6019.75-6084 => 16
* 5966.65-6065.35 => 15.5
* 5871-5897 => 13.5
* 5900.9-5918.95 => 15.2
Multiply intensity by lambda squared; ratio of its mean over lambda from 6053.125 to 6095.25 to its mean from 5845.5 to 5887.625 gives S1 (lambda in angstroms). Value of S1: 1.1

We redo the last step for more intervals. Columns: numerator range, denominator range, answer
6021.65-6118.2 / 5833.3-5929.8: 1.15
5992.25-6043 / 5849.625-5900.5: 1.17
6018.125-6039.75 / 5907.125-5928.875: 1.06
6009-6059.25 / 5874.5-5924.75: 1.18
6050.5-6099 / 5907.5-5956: 1.05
